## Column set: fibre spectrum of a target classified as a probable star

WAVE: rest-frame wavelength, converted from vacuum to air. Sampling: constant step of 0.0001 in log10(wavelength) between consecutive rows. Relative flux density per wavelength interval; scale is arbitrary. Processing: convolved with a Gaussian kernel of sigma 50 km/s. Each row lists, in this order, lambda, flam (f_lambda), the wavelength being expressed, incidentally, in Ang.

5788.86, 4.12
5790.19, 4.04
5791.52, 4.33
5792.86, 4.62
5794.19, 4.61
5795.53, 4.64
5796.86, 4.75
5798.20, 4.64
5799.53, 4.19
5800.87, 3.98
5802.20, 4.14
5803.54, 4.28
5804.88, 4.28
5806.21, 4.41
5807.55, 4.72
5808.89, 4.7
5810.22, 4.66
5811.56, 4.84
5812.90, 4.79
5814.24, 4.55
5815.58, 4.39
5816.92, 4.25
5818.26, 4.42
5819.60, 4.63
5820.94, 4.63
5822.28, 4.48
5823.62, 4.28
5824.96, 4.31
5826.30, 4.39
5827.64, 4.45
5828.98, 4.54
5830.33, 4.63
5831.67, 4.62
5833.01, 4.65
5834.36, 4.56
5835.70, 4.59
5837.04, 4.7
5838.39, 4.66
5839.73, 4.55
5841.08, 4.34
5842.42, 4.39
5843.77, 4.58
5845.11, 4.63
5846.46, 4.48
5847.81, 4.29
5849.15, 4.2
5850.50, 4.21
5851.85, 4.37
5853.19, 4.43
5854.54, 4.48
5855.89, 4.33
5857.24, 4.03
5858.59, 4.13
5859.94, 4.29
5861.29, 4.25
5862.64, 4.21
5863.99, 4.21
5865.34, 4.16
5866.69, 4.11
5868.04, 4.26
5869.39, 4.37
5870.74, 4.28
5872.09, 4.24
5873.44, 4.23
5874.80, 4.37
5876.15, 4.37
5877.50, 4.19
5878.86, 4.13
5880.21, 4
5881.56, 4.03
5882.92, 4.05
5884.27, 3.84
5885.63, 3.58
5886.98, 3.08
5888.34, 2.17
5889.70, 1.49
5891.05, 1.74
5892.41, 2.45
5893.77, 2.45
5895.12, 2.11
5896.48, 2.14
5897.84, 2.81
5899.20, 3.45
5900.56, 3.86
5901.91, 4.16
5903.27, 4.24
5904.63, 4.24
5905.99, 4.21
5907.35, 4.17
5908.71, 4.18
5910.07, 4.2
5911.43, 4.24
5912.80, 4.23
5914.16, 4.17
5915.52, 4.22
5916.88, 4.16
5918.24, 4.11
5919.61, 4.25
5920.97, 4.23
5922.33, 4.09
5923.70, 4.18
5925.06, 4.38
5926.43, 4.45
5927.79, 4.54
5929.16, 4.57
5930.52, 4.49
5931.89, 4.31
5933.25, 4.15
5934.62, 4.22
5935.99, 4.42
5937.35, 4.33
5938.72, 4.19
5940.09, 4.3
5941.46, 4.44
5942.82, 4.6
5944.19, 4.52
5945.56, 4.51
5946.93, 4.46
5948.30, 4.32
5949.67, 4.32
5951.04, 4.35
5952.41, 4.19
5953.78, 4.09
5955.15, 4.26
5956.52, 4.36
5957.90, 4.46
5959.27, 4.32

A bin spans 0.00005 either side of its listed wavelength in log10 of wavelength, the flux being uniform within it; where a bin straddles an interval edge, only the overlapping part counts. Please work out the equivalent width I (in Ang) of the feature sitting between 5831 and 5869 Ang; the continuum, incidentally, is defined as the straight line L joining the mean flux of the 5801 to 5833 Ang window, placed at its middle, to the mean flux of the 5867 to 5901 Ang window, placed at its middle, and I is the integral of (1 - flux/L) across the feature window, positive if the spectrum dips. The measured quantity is -4.0 Ang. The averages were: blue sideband 4.49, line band 4.38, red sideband 3.43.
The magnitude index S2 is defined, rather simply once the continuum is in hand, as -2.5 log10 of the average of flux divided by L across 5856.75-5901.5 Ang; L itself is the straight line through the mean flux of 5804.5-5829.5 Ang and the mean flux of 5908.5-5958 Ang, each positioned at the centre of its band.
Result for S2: 0.22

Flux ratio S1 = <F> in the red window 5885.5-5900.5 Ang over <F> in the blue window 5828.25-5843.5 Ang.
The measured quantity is 0.6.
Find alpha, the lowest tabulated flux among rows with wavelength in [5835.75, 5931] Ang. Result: 1.49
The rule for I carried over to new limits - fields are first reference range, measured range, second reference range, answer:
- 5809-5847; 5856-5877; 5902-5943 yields 0.9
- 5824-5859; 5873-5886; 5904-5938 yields 0.8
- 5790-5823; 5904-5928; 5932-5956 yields 0.7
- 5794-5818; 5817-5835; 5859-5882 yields -0.4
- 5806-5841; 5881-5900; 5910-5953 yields 6.9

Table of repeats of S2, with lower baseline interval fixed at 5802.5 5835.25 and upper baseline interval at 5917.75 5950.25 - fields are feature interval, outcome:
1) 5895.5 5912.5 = 0.16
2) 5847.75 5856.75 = 0.03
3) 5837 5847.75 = -0.01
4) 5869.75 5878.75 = 0.04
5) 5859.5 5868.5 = 0.06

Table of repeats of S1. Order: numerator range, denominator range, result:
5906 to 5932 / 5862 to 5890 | 1.09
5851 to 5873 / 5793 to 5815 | 0.94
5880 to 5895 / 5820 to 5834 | 0.65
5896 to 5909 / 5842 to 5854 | 0.85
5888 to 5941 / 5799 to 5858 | 0.86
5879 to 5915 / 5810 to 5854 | 0.77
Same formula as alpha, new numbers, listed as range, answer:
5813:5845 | 4.25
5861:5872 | 4.11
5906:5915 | 4.17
